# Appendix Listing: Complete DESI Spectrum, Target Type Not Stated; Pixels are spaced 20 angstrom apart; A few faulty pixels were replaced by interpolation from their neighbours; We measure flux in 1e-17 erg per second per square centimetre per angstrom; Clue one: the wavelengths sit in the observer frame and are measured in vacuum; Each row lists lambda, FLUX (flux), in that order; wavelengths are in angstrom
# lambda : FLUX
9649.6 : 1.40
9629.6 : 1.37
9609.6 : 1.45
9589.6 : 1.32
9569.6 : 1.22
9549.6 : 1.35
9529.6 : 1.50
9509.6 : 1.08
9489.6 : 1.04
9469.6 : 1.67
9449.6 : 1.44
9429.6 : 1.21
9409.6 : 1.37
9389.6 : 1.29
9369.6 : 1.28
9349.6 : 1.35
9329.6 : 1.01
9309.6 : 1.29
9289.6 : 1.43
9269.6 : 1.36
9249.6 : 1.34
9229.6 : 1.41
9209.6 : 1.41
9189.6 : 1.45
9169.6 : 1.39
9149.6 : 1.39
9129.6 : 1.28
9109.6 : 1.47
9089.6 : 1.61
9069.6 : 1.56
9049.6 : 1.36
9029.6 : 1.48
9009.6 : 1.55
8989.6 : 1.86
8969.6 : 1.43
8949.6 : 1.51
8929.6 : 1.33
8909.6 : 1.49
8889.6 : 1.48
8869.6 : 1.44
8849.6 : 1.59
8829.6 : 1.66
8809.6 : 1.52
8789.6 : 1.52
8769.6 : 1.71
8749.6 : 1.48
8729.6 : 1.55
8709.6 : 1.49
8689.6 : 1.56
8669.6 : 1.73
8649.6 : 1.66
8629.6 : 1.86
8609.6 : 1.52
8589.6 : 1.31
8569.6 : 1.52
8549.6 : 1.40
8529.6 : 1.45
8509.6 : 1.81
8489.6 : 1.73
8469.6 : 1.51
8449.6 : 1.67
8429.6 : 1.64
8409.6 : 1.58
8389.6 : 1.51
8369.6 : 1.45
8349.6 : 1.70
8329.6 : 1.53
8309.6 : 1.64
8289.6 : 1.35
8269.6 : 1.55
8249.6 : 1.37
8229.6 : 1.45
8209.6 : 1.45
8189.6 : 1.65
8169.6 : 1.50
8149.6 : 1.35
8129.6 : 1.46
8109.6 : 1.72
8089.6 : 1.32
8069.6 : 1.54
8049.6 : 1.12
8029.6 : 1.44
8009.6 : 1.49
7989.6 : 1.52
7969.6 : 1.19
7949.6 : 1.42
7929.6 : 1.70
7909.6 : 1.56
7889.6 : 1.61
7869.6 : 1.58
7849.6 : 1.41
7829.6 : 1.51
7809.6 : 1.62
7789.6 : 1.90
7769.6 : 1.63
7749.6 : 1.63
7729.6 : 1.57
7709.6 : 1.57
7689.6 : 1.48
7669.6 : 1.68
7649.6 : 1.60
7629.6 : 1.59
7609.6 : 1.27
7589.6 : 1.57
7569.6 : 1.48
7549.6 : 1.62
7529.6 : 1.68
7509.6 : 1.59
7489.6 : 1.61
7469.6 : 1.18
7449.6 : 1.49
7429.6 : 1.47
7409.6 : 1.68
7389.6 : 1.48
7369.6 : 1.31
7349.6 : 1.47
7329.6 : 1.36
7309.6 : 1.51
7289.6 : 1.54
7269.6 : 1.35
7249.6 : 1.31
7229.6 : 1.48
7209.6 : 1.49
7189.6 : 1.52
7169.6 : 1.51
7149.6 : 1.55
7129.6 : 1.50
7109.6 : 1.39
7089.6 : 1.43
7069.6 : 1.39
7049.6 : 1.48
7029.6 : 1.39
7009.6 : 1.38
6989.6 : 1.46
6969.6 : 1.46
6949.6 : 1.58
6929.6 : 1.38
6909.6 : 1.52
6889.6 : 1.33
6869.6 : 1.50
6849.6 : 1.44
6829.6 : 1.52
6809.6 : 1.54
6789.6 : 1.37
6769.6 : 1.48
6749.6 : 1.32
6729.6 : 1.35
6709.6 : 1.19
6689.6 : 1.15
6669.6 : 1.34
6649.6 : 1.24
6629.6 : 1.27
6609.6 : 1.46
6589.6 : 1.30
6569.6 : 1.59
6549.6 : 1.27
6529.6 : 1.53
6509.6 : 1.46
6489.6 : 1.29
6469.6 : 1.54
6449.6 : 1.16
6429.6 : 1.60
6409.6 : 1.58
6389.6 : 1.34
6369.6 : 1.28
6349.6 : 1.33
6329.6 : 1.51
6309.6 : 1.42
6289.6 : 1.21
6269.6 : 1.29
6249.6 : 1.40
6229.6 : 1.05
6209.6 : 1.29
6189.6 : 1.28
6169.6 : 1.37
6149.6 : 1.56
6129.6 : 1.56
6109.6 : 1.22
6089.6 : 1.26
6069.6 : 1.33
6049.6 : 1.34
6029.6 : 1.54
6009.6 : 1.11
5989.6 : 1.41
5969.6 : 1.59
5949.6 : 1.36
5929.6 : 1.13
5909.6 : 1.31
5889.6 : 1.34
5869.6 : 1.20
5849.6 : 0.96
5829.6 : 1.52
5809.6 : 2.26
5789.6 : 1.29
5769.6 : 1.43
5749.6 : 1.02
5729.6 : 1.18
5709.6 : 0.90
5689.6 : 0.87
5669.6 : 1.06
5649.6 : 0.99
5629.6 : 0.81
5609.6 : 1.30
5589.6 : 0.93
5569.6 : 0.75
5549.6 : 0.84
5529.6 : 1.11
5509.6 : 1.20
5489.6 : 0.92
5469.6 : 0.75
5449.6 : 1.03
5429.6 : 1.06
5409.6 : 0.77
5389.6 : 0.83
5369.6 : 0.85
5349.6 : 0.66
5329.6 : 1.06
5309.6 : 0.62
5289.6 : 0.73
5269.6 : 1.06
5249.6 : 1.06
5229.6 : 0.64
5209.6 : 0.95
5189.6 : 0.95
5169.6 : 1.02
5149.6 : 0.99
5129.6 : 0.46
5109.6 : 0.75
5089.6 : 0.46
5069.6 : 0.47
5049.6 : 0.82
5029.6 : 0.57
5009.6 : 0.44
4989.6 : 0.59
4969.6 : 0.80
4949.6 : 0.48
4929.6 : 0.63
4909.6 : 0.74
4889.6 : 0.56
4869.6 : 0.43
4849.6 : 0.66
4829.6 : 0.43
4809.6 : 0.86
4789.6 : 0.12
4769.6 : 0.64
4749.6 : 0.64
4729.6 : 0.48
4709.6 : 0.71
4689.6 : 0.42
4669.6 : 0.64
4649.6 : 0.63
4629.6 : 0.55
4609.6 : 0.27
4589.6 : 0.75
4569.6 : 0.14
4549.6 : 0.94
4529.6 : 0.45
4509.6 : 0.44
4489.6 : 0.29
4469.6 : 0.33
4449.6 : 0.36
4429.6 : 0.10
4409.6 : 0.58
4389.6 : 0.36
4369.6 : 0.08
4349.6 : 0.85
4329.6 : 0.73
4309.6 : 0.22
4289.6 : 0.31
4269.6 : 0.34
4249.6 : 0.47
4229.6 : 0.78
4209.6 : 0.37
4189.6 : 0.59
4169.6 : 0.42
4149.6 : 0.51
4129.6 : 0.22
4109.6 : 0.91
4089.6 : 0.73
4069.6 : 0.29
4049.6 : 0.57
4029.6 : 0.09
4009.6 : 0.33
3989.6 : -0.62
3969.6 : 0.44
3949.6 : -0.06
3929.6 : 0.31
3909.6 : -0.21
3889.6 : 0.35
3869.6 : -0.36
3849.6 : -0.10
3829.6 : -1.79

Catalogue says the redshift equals 0.292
